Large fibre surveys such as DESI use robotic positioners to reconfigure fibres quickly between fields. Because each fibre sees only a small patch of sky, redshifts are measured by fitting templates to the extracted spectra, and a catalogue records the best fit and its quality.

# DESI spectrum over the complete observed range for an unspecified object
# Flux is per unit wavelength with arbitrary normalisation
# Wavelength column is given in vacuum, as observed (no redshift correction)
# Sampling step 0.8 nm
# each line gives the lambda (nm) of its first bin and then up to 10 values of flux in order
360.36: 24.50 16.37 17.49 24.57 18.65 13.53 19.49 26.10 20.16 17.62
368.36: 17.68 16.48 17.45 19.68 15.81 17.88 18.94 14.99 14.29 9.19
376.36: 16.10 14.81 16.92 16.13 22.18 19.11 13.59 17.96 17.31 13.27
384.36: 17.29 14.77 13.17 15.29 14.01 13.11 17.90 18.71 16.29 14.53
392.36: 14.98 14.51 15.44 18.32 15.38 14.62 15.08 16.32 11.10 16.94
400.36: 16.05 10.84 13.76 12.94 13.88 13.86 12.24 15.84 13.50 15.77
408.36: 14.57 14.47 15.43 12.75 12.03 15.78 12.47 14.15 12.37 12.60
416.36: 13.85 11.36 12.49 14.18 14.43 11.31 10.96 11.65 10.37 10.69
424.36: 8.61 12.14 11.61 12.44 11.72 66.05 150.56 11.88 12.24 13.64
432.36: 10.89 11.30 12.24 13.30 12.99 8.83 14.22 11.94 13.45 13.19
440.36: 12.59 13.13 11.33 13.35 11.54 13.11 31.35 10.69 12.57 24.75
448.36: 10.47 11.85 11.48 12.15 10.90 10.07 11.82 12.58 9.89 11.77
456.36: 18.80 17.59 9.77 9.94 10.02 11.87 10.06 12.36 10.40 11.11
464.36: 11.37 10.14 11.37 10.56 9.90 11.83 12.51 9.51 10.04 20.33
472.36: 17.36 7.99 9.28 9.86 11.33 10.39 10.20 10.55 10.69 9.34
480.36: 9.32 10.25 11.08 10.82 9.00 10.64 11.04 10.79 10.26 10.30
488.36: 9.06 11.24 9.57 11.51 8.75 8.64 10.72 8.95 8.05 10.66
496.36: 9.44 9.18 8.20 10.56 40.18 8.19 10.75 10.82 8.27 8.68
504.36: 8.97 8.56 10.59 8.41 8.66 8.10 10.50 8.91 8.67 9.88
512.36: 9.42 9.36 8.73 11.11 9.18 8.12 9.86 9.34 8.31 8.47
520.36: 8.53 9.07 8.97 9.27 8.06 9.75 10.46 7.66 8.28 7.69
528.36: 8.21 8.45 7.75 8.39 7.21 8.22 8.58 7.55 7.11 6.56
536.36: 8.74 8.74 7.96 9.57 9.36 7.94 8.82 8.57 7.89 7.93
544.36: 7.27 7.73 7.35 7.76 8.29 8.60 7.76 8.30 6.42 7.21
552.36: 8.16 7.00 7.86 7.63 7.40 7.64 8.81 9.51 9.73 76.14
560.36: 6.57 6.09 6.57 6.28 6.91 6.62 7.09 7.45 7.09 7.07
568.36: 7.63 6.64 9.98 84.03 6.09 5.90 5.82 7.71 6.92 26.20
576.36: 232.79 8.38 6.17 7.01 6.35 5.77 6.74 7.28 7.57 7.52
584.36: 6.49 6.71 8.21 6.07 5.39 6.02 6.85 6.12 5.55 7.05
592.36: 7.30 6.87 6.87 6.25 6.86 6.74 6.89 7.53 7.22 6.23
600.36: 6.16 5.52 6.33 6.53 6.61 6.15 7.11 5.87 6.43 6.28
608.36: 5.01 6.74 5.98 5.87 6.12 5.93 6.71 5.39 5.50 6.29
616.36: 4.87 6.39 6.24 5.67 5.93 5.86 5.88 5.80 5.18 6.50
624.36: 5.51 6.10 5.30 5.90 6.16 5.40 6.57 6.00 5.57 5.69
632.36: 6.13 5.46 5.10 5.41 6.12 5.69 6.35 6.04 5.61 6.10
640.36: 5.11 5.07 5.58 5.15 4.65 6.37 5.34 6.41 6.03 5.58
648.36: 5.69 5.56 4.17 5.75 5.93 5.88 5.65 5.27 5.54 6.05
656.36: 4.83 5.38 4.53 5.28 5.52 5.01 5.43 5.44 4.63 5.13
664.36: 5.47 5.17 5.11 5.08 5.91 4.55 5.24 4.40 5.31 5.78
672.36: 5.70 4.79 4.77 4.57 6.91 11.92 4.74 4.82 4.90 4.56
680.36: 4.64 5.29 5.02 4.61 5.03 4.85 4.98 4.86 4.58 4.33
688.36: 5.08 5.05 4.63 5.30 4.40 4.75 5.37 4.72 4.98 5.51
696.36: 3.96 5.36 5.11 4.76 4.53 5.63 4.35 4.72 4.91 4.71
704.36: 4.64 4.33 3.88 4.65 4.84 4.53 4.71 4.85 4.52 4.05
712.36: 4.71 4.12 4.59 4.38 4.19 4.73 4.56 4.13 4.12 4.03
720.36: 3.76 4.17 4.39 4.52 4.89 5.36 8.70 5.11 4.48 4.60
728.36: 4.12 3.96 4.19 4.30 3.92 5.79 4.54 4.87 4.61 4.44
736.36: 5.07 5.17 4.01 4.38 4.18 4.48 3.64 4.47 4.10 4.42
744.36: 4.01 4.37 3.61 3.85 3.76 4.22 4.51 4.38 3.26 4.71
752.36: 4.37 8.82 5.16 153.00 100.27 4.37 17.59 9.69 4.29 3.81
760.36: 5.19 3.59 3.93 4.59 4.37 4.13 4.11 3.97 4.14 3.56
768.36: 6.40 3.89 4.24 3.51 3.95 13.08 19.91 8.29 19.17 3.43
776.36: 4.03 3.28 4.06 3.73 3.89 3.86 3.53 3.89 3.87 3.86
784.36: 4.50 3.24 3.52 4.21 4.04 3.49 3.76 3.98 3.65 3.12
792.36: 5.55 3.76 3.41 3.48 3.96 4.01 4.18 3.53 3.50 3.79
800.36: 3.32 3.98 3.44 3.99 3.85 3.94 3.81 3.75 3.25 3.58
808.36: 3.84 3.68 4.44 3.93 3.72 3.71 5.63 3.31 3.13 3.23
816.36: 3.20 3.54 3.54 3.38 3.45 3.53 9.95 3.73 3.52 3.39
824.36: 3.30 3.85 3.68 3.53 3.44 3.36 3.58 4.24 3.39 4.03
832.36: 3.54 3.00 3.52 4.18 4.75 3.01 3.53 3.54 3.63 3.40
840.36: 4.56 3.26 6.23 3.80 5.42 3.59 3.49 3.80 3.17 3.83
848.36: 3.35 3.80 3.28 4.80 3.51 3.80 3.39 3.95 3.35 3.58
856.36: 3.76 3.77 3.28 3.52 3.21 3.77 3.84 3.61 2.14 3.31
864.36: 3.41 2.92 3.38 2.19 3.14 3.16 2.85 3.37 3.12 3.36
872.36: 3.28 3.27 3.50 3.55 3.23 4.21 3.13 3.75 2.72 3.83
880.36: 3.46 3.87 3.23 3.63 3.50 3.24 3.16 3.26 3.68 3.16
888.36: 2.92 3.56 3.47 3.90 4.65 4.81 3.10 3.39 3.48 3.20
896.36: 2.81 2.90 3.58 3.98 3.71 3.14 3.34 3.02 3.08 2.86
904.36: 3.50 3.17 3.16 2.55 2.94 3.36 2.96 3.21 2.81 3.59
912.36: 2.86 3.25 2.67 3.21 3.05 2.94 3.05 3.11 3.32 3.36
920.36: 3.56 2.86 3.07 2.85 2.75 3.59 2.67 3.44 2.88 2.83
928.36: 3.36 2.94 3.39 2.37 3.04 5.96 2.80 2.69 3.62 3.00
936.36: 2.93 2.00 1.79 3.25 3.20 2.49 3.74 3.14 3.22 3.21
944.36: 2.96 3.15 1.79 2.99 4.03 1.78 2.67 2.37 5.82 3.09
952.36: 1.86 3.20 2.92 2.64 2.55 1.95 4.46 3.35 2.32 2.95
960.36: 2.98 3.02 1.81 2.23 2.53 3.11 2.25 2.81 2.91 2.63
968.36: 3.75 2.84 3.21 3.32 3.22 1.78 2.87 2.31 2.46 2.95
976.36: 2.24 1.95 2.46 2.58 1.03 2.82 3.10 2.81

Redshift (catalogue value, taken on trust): 0.15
